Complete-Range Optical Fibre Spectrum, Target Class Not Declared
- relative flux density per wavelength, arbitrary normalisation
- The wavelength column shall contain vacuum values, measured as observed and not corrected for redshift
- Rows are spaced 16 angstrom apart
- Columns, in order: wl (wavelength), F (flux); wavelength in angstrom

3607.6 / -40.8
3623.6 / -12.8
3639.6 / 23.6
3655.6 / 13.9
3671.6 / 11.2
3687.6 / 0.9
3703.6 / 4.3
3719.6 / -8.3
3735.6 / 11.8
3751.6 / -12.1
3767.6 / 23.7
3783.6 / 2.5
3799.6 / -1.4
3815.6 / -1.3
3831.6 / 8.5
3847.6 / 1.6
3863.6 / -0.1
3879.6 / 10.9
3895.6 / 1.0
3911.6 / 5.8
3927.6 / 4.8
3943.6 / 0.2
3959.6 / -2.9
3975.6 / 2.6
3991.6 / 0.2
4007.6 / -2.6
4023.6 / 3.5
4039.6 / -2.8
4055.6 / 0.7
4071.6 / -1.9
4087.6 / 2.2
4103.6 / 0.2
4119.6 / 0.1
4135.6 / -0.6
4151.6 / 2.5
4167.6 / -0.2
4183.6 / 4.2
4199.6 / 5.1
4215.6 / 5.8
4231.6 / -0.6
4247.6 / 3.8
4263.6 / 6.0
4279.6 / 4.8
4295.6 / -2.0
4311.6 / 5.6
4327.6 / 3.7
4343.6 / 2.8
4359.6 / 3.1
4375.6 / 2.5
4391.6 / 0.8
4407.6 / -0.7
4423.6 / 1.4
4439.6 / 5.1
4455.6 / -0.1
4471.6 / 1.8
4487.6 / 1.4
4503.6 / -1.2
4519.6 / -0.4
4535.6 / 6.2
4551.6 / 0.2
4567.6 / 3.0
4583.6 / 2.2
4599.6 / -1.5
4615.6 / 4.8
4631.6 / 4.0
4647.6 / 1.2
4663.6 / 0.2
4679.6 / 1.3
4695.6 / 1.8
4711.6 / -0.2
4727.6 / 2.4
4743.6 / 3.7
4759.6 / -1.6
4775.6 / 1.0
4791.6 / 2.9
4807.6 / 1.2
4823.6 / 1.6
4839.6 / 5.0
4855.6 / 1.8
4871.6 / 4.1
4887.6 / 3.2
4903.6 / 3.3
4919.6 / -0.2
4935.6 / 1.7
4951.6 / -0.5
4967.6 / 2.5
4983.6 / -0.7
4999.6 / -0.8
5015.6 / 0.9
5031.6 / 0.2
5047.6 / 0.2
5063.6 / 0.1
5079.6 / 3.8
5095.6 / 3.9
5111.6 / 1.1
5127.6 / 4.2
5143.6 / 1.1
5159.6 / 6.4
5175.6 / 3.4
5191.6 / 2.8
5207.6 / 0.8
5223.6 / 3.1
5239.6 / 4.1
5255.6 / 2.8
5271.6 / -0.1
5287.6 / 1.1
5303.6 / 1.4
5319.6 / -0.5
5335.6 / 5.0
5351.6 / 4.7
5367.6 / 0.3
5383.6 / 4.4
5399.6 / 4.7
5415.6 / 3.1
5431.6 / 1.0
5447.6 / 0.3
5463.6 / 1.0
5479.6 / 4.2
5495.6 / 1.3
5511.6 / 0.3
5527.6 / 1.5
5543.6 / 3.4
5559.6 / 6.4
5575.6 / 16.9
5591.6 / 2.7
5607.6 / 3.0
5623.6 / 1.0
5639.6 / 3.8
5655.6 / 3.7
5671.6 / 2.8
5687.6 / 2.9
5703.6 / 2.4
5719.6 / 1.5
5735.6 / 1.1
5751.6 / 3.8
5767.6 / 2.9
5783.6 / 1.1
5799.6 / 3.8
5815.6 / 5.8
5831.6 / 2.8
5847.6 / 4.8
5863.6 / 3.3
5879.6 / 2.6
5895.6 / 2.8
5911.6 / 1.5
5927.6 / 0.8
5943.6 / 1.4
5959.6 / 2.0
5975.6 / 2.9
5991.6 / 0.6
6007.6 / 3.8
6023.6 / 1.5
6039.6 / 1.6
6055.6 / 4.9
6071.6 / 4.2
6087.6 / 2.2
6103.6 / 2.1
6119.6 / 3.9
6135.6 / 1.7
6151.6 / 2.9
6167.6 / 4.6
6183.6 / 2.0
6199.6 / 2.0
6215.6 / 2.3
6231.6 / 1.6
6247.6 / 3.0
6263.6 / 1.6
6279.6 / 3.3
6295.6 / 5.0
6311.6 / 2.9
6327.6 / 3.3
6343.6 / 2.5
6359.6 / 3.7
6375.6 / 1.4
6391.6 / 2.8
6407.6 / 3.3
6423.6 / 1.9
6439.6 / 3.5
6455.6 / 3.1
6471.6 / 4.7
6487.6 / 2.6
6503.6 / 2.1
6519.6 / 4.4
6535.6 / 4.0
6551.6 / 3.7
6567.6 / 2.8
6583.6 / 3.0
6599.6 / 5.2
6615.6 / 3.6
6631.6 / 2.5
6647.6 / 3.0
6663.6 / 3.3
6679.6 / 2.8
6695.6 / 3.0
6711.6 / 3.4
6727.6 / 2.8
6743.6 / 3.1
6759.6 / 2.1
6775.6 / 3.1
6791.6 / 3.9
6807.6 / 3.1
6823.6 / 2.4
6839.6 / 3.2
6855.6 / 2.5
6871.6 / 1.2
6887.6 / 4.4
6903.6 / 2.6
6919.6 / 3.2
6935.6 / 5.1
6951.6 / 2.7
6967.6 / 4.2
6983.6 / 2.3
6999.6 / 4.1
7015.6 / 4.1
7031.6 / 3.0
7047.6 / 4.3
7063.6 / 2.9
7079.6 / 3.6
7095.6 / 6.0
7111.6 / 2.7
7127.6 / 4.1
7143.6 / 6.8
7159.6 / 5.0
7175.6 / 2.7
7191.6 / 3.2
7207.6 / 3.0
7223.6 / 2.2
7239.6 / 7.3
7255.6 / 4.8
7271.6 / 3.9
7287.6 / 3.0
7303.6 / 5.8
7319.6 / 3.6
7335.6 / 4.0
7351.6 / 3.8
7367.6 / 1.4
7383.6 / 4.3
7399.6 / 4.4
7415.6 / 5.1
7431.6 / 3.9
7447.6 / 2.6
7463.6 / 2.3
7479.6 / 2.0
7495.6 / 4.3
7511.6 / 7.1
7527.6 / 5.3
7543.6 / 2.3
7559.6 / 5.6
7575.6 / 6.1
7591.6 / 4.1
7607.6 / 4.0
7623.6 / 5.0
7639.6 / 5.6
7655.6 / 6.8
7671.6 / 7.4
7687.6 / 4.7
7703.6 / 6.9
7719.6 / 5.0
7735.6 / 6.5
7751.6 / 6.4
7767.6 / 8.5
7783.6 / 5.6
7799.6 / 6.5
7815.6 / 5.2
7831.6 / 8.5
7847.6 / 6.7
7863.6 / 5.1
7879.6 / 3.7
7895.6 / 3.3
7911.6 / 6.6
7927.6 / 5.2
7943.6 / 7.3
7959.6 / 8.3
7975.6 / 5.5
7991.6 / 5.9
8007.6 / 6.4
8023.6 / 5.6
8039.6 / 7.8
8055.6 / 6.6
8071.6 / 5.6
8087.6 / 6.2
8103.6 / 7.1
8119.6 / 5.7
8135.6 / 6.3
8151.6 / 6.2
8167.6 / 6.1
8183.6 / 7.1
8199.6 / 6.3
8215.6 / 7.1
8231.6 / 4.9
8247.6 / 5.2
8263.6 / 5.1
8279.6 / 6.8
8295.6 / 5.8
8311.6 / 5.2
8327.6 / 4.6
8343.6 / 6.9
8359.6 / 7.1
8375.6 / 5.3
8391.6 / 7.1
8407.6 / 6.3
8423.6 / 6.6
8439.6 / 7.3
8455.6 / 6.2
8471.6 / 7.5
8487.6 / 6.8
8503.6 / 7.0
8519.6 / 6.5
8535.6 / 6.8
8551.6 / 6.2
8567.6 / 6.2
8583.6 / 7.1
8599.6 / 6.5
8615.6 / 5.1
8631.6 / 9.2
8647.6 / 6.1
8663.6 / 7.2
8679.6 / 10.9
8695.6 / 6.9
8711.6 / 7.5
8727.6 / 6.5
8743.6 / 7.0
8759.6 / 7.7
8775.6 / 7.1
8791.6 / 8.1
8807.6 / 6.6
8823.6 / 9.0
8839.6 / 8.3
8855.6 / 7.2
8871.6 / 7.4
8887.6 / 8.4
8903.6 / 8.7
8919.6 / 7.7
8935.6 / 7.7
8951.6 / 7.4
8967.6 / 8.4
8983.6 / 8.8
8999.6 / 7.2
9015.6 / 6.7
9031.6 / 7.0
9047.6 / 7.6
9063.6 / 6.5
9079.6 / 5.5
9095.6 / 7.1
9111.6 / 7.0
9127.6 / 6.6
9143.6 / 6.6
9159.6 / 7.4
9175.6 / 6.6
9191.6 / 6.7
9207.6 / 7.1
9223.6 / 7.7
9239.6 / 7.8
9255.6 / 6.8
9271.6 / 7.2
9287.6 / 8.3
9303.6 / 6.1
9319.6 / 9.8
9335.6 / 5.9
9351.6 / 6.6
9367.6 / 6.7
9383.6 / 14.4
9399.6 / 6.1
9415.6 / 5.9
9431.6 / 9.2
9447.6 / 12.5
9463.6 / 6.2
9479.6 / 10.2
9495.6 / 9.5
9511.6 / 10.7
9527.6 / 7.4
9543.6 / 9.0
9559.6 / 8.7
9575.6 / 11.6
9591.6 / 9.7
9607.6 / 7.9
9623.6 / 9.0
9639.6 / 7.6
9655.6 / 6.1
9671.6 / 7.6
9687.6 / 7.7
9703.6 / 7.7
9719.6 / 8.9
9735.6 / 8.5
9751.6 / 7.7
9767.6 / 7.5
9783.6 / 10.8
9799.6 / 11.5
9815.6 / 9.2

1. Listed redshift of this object 0.92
